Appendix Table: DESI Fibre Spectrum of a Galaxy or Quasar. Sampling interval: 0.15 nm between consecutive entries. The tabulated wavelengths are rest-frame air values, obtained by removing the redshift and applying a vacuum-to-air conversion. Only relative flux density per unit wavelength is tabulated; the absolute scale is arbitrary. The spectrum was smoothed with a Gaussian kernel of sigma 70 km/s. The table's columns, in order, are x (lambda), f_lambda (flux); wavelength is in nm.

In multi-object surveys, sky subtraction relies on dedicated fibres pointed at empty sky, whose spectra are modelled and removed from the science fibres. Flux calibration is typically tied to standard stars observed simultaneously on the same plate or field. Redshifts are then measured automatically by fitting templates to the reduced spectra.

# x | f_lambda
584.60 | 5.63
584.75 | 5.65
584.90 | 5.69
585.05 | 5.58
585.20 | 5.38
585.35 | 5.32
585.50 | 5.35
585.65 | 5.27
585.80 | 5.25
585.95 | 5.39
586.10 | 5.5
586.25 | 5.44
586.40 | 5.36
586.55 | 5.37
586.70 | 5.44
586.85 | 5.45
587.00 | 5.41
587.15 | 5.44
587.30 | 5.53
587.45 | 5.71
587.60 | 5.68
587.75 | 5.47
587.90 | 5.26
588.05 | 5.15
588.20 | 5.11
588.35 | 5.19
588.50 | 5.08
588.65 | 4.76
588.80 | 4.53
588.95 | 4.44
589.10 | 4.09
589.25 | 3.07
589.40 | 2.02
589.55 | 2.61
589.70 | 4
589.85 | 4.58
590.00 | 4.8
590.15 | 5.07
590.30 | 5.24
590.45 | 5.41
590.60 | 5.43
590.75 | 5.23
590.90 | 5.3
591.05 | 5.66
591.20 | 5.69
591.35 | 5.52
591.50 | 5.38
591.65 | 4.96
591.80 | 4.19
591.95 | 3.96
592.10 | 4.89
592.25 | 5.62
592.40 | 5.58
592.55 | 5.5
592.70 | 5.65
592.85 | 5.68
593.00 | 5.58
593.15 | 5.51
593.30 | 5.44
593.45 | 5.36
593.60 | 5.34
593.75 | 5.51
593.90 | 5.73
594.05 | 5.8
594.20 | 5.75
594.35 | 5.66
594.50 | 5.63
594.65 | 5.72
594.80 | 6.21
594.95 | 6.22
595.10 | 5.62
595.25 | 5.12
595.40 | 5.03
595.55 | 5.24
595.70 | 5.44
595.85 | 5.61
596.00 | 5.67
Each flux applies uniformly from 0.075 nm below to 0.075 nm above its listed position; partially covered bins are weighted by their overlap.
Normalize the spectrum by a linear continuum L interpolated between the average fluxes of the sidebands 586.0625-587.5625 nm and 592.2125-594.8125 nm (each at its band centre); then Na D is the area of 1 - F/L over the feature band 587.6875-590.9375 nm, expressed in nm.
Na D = 0.53 nm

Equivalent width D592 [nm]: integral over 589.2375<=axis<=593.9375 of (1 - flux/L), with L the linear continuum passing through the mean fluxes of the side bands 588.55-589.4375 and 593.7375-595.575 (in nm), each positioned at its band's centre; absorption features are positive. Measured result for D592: -0.274 nm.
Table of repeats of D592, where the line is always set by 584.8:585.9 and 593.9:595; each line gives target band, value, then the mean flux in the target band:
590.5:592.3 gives 0.172 nm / 5.15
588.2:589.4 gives 0.265 nm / 4.34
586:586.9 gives 0.006 nm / 5.43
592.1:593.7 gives 0.075 nm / 5.5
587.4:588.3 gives 0.024 nm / 5.38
